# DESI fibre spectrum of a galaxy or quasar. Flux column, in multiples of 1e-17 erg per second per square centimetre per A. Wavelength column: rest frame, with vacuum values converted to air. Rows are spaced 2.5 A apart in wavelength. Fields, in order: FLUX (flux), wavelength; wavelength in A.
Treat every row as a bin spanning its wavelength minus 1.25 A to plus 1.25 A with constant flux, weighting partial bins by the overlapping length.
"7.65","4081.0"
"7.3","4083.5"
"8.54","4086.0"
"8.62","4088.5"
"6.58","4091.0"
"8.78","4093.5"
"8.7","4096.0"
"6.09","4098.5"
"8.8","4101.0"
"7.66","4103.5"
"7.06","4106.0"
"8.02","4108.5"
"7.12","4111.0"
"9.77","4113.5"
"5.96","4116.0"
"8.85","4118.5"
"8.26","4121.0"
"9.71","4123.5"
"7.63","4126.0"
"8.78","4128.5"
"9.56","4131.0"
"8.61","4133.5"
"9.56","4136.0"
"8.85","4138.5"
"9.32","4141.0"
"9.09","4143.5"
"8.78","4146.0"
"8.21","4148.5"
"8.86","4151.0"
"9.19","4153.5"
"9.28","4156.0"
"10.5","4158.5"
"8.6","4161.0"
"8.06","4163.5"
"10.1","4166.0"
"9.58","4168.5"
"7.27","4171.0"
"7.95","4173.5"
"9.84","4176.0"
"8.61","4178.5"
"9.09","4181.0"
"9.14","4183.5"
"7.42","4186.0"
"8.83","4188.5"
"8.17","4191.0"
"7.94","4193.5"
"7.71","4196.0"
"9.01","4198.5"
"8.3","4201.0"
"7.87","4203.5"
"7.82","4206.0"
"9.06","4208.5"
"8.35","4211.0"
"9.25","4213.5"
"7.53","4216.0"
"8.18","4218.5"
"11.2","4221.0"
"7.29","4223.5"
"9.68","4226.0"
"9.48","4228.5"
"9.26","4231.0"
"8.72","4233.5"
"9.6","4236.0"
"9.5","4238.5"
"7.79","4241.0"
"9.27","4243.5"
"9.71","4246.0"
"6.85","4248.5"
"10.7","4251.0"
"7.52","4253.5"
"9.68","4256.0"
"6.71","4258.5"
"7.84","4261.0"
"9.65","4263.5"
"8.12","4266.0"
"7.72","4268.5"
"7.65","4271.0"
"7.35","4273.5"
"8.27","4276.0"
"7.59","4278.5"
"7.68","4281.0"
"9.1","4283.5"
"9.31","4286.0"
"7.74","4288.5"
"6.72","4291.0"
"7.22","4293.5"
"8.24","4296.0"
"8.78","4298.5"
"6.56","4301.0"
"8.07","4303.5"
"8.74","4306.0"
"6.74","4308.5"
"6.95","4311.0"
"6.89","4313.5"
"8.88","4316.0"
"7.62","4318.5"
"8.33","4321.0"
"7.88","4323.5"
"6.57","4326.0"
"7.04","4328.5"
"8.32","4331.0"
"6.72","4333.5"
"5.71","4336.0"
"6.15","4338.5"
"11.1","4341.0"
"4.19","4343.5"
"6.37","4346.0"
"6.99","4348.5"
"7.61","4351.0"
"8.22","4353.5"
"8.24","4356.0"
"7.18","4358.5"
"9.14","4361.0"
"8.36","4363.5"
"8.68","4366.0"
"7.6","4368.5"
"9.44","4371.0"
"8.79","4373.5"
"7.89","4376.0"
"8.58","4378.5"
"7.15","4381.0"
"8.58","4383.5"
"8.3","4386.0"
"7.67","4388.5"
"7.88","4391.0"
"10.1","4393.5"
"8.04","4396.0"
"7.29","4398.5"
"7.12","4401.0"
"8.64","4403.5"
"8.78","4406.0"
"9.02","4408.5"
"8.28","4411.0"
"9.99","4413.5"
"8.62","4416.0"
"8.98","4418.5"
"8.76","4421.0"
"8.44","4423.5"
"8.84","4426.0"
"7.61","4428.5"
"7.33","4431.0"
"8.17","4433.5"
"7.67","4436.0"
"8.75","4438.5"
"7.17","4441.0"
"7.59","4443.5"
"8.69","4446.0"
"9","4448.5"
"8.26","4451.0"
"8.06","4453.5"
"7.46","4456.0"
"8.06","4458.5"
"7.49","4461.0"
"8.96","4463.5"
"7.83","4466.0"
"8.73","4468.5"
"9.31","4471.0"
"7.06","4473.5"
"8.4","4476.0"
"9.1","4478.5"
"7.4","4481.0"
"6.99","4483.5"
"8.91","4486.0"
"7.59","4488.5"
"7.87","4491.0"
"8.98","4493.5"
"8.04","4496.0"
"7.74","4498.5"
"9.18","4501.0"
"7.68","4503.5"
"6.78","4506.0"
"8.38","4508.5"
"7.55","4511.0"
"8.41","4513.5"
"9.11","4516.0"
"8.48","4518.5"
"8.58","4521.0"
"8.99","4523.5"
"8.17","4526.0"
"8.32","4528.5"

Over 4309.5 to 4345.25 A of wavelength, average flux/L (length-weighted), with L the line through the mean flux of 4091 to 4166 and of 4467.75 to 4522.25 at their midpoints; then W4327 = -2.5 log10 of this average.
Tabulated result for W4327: 0.15 mag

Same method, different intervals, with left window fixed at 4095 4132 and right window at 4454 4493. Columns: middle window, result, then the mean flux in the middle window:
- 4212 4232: -0.11 mag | 8.97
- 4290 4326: 0.06 mag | 7.66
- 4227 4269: -0.08 mag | 8.74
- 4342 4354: 0.21 mag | 6.67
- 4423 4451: 0.00 mag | 8.11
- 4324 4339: 0.18 mag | 6.84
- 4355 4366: -0.02 mag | 8.28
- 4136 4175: -0.10 mag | 8.94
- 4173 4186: -0.09 mag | 8.84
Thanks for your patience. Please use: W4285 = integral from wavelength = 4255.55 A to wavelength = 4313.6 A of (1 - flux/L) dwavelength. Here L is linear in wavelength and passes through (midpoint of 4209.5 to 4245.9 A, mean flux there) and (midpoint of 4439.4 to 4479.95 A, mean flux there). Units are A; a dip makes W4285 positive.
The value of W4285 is 5.90 A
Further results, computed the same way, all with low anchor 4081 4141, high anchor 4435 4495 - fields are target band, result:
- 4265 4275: 0.6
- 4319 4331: 0.9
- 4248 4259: -0.4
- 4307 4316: 1.1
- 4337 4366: 1.9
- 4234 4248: -1.4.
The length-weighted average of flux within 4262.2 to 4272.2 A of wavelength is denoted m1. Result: 8.29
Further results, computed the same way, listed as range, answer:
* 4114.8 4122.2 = 7.7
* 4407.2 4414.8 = 9.09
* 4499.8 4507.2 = 7.88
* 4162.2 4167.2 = 9.06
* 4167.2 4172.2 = 8.45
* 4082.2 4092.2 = 7.77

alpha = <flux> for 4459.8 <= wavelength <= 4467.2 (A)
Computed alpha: 8.1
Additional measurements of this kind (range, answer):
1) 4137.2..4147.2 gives 9.01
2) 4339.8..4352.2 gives 7.24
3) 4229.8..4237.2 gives 9.19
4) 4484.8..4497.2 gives 8.28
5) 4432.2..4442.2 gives 7.94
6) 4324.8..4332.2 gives 7.31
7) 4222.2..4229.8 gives 8.84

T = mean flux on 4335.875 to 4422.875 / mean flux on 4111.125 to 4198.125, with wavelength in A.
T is 0.9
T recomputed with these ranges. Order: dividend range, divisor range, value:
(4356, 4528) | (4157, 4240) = 0.94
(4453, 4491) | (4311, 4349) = 1.12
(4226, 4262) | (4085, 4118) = 1.12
